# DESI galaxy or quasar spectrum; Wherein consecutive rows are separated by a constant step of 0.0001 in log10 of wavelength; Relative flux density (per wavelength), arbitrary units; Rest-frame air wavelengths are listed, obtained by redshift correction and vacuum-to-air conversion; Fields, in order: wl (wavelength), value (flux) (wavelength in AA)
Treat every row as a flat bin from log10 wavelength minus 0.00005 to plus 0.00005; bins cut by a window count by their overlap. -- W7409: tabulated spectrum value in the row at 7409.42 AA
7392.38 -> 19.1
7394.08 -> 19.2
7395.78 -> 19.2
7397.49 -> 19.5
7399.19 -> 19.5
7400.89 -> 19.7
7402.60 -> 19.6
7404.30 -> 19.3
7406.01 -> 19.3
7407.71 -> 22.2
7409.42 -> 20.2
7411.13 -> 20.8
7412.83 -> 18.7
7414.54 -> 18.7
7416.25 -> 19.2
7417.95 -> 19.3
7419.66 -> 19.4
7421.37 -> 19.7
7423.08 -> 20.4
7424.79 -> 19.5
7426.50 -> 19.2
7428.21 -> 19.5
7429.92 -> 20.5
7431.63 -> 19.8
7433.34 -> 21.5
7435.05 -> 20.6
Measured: 20.2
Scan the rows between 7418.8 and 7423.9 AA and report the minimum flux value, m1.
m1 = 19.4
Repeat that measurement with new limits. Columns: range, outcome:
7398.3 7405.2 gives 19.3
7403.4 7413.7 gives 18.7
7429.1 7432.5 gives 19.8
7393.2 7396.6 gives 19.2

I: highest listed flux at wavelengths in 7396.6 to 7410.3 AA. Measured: 22.2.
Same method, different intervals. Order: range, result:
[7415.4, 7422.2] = 19.7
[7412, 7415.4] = 18.7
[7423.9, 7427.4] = 19.5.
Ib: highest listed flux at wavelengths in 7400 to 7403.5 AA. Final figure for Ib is 19.7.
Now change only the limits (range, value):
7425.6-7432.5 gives 20.5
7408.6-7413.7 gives 20.8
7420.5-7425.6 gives 20.4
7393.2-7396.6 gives 19.2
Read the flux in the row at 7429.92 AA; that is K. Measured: 20.5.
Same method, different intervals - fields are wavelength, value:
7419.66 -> 19.4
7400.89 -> 19.7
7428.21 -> 19.5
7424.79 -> 19.5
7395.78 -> 19.2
